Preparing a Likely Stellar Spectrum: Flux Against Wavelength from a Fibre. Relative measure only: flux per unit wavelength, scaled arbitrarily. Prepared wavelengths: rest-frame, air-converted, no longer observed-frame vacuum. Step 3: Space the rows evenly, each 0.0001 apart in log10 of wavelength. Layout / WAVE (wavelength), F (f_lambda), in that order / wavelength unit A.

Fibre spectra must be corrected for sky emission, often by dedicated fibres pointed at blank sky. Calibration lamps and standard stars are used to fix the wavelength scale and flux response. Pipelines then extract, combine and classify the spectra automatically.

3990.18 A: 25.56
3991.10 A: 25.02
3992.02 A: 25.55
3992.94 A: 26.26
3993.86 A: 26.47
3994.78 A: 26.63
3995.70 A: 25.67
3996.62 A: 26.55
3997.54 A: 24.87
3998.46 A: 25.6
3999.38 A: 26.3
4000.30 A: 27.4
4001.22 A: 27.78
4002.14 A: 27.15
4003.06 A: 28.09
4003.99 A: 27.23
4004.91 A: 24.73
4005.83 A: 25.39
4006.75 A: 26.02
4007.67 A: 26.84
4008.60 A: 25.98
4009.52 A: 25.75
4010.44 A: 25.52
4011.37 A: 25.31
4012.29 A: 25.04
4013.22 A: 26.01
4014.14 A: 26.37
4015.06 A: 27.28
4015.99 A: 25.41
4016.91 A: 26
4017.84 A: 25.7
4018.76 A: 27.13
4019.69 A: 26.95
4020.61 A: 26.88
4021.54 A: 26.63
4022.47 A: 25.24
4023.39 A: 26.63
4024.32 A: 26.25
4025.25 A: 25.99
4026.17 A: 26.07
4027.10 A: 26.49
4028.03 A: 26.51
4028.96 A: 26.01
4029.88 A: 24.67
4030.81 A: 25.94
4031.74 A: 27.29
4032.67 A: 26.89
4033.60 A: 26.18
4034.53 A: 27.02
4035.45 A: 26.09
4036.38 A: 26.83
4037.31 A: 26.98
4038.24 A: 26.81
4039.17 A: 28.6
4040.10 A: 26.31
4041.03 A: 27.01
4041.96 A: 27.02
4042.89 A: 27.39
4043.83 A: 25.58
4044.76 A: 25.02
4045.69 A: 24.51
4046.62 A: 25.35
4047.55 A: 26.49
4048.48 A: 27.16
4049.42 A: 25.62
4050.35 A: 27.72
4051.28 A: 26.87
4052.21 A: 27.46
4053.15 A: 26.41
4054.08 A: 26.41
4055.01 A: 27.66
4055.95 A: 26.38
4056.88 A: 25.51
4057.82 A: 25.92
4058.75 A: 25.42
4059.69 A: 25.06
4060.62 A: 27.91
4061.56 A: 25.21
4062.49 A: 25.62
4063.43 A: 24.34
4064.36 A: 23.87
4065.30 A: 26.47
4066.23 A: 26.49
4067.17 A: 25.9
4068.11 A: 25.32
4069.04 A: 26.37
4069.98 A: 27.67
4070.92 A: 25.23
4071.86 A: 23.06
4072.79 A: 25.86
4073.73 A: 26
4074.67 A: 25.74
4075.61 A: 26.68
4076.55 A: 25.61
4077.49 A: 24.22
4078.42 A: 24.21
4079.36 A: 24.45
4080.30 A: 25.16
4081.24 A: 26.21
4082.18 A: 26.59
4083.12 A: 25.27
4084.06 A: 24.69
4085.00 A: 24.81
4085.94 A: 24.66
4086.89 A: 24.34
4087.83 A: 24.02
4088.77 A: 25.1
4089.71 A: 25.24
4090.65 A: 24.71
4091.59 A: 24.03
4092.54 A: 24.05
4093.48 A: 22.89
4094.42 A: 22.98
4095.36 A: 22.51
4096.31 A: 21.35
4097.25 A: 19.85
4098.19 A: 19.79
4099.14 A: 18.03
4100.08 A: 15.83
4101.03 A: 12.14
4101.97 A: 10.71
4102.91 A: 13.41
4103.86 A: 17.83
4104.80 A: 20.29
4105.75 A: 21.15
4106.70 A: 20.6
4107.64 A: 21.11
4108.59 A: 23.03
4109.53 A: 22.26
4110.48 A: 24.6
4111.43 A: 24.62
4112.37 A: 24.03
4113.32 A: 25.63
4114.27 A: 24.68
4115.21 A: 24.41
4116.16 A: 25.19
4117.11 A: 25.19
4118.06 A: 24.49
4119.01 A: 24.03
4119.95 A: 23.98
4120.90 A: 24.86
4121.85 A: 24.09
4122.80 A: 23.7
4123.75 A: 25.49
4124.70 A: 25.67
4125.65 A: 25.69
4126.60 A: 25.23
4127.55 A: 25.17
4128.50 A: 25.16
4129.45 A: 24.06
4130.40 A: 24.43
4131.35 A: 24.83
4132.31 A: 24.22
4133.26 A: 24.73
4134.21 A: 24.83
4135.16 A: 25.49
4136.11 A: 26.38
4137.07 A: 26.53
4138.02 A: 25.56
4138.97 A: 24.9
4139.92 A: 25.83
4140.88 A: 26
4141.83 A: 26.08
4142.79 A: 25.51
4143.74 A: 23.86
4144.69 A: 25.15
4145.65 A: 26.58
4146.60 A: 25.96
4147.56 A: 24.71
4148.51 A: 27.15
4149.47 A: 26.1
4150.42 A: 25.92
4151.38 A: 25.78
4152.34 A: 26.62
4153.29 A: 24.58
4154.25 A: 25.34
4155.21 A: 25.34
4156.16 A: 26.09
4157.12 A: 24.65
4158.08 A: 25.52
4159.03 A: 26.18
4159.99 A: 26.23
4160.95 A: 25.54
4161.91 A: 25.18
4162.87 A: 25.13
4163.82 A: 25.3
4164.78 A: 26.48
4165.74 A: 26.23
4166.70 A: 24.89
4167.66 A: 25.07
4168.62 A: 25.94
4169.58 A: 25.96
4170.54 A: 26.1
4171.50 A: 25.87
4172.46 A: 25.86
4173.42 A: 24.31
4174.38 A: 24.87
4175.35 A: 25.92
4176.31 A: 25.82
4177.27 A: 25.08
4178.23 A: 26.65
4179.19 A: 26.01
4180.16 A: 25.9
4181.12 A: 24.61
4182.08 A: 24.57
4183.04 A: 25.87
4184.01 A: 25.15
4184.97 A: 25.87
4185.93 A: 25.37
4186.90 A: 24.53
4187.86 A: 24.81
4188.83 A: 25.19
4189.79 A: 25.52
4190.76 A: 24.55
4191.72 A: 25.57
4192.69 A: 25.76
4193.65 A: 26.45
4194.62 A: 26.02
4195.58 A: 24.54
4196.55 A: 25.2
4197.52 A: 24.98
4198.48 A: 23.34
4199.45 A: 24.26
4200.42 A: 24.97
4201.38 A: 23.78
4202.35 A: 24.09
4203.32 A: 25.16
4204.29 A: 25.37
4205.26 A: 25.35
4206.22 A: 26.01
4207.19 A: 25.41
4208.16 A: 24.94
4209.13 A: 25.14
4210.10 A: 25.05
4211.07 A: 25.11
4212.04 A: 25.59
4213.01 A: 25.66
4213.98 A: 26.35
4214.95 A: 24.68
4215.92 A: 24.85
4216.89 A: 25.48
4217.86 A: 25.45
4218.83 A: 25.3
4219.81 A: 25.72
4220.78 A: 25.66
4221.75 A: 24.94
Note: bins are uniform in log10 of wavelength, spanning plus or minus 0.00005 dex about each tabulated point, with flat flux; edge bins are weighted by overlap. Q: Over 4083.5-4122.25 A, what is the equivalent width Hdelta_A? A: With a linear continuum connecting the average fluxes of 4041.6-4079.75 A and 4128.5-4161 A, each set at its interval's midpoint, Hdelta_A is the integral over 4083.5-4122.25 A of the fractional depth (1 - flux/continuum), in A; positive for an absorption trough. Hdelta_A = 5.2 A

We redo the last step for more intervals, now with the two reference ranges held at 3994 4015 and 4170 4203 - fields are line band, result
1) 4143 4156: -0.1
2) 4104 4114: 1.2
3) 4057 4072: 0.1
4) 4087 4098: 1.1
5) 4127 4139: 0.2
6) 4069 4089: 0.4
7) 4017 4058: -0.6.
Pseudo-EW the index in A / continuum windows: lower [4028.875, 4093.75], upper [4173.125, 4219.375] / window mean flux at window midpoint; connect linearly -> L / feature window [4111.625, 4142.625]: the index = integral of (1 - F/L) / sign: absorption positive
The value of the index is 0.6 A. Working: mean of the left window 25.8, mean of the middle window 25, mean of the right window 25.2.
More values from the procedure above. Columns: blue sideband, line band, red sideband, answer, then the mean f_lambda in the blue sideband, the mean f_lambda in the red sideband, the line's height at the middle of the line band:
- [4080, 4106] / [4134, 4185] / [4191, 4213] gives -4.0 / 21.7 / 25.1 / 23.8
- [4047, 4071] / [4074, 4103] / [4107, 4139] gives 3.2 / 26.2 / 24.6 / 25.5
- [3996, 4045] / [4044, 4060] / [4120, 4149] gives -0.1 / 26.4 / 25.2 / 26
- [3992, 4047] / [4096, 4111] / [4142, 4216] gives 4.0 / 26.3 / 25.4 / 25.8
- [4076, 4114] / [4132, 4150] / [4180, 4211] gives -1.5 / 22.3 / 25.1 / 23.6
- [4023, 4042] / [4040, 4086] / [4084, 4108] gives -3.9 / 26.5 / 20.9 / 23.8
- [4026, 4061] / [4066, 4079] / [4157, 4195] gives 0.3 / 26.4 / 25.5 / 26.2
